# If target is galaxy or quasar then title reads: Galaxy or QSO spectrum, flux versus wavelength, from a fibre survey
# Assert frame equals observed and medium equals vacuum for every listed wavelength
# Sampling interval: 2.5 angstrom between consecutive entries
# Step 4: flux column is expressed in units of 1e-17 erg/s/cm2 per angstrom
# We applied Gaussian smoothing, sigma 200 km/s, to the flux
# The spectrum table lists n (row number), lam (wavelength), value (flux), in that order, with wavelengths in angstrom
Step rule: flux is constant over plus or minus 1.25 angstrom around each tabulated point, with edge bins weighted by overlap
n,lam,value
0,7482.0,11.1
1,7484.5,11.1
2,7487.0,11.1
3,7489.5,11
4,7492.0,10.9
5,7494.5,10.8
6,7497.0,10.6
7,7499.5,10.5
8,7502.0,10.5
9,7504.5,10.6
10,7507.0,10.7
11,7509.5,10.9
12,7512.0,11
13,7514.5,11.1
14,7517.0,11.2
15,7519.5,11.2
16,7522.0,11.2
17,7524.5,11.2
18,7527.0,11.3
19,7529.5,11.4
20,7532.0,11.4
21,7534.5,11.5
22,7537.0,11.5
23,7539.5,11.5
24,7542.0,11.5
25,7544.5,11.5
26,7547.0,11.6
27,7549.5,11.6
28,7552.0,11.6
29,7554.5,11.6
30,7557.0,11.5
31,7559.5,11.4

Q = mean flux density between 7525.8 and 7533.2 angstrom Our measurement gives 11.4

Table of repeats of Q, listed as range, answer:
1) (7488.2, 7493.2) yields 11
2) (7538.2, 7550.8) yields 11.5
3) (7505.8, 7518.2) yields 11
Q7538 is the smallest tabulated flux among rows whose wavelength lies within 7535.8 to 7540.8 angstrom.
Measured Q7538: 11.5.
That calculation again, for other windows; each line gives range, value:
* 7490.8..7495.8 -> 10.8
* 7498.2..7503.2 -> 10.5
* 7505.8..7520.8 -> 10.7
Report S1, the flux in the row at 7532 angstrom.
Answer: 11.4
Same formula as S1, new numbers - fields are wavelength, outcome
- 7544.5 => 11.5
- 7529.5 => 11.4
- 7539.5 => 11.5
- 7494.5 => 10.8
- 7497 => 10.6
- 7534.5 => 11.5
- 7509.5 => 10.9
